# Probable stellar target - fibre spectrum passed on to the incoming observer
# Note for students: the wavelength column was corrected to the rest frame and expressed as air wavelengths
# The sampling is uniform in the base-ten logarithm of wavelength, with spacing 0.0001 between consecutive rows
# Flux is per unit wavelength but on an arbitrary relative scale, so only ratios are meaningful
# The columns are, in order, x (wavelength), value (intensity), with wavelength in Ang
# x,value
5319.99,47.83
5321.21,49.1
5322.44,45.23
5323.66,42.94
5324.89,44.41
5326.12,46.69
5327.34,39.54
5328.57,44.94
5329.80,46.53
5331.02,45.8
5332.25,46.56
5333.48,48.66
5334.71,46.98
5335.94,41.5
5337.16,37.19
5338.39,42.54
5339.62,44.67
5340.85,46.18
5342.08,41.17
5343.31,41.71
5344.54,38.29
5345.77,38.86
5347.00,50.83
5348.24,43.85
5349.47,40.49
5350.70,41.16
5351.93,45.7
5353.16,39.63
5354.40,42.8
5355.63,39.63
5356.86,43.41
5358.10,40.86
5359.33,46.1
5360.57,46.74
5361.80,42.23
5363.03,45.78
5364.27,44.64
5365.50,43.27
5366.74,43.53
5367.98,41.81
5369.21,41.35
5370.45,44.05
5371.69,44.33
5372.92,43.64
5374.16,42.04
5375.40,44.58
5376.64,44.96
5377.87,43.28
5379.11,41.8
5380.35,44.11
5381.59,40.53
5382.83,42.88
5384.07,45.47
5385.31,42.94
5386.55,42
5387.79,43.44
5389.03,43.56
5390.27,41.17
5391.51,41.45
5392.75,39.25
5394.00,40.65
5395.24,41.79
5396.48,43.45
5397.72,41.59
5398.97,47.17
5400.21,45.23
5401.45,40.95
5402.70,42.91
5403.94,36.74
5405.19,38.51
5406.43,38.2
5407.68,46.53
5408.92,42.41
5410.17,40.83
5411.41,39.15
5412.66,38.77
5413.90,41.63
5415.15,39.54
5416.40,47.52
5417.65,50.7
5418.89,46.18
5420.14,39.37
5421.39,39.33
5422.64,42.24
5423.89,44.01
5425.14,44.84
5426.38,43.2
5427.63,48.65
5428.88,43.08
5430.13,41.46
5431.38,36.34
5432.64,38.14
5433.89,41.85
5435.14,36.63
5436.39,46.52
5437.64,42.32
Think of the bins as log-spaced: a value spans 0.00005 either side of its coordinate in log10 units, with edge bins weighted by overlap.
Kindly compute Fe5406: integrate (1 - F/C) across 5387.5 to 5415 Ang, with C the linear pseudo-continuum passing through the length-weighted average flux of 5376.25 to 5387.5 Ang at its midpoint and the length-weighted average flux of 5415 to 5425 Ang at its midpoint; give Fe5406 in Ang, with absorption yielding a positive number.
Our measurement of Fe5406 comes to 1.2 Ang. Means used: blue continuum 43.1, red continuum 43.8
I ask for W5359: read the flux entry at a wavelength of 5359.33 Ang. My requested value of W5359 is 46.1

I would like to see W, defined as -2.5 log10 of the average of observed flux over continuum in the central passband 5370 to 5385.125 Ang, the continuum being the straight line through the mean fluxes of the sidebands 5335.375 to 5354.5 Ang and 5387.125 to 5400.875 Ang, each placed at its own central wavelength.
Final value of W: -0.024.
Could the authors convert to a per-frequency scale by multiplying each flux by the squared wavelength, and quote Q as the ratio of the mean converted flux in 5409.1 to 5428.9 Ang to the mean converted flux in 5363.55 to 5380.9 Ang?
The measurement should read 1.01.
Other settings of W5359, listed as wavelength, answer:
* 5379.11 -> 41.8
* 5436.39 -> 46.52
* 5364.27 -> 44.64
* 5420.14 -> 39.37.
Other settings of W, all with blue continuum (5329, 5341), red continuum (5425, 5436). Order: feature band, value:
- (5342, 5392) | 0.016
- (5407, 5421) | -0.021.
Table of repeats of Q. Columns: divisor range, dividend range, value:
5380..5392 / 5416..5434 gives 1.02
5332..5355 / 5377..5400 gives 1.01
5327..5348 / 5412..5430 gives 1.03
